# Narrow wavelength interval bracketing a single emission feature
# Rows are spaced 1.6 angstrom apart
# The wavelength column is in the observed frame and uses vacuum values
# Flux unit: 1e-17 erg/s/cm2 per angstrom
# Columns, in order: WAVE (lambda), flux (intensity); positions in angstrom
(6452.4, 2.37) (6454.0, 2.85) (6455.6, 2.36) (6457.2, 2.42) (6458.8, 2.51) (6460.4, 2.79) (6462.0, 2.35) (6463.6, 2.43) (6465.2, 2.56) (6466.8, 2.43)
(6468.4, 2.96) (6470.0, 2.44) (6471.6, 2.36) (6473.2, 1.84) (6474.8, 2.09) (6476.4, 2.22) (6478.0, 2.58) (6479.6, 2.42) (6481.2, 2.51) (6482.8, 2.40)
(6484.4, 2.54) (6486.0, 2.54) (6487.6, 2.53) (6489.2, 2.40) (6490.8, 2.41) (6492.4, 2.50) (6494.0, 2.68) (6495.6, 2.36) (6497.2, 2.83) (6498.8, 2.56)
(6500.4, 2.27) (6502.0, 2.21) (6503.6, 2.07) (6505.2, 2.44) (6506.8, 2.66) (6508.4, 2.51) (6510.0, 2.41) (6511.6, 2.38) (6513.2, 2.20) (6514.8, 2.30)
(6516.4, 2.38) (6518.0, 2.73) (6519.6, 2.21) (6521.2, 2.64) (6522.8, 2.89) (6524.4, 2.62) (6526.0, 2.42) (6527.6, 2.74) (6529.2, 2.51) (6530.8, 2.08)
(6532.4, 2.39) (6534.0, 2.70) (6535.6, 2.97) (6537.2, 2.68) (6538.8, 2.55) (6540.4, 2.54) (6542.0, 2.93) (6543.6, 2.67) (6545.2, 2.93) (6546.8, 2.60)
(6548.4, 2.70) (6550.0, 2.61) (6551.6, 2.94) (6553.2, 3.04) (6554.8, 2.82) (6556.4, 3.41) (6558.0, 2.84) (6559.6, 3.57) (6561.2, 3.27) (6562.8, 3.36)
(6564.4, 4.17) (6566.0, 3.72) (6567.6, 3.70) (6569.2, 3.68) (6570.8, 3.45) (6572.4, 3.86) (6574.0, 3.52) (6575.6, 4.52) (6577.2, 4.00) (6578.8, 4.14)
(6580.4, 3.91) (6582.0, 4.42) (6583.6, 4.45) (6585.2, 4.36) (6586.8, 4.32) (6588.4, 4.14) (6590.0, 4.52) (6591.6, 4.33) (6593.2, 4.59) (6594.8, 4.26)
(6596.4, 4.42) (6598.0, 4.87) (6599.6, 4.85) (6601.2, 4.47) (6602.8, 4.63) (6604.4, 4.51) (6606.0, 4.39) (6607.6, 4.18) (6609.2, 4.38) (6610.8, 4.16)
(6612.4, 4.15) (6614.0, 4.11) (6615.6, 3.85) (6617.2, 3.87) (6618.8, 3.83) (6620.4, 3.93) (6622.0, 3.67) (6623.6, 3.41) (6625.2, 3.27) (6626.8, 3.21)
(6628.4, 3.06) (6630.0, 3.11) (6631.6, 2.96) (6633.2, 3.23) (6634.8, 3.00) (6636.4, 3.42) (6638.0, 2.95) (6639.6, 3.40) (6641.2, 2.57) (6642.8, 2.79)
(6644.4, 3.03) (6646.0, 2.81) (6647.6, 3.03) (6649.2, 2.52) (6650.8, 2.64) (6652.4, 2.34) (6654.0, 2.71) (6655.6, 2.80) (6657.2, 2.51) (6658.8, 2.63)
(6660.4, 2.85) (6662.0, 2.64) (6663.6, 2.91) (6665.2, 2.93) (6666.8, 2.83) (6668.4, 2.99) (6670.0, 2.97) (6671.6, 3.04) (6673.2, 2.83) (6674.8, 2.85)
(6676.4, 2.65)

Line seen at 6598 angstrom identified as Mg II 2798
